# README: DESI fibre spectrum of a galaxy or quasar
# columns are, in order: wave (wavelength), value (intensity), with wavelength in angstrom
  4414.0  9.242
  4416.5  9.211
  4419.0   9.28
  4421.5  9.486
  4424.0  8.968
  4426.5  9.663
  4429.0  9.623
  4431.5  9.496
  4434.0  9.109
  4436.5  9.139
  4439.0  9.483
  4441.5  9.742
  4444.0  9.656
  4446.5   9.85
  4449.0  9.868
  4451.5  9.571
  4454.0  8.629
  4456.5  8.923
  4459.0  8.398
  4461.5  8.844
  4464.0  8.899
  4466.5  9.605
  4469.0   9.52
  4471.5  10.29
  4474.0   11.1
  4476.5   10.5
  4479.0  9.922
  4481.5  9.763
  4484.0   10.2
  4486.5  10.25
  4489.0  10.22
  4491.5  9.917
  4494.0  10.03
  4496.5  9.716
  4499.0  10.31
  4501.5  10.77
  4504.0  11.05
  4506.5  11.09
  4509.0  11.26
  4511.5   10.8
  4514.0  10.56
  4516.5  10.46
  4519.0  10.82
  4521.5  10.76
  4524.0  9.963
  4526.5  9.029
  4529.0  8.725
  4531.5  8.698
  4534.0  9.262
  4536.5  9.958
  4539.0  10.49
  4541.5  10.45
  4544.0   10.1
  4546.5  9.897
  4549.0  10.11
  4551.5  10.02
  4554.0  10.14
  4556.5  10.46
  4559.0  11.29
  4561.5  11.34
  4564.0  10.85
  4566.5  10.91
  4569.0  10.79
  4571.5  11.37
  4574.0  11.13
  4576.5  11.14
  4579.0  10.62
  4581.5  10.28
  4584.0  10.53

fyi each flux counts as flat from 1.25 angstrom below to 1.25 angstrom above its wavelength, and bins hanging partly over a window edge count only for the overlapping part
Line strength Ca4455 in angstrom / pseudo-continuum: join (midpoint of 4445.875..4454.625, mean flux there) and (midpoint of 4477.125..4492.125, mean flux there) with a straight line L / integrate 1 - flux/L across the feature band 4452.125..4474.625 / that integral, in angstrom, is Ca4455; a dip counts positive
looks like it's 0.97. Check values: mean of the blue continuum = 9.51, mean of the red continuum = 10.1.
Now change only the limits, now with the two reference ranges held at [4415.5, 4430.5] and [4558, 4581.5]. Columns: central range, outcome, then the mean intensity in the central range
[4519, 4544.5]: 1.9 angstrom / 9.79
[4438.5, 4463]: 1.0 angstrom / 9.29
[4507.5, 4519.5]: -0.5 angstrom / 10.8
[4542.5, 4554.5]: 0.8 angstrom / 10.1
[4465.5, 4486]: -0.3 angstrom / 10.1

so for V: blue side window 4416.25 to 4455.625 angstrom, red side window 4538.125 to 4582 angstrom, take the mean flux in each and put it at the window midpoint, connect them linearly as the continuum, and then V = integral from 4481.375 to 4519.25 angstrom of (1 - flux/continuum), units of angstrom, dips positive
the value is -1.5 angstrom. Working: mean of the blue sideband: 9.42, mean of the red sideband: 10.6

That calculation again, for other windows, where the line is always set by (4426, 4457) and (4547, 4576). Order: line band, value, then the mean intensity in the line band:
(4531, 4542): 0.7 angstrom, 9.8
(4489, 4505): -0.4 angstrom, 10.3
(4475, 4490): -0.4 angstrom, 10.2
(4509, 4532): 0.5 angstrom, 10.1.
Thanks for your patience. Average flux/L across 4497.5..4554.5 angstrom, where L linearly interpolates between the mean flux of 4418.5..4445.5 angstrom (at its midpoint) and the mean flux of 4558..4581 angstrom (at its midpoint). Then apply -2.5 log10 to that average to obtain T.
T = 0.03 mag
